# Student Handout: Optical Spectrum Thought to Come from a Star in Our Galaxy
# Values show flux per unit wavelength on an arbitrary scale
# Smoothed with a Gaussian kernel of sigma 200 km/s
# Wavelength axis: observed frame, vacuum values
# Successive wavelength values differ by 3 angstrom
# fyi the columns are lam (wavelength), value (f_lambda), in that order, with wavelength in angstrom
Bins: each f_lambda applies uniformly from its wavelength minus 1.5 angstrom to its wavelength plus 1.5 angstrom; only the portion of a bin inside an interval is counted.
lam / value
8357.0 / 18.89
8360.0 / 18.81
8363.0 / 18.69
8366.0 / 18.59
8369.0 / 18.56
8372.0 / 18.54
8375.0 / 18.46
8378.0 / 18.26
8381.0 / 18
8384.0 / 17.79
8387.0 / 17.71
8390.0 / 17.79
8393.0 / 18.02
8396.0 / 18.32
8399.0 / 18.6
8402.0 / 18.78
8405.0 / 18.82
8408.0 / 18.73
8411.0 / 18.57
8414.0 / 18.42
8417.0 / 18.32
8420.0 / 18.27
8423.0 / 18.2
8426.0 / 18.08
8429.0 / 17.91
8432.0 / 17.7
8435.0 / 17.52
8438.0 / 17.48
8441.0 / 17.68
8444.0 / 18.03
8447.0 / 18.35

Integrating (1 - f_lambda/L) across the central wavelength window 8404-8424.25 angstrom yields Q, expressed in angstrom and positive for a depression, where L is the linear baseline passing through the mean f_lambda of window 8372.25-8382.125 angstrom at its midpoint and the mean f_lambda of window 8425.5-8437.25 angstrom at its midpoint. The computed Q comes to -0.6 angstrom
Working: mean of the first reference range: 18.3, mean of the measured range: 18.5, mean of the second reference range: 17.8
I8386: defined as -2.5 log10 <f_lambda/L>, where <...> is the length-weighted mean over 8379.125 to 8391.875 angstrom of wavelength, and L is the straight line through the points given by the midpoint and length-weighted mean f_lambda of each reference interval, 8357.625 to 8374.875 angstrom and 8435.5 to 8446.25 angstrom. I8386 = 0.03 mag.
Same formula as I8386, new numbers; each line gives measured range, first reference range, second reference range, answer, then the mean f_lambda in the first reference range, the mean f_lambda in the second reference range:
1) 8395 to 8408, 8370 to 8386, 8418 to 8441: -0.04 mag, 18.2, 17.9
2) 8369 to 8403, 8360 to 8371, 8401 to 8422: 0.02 mag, 18.6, 18.5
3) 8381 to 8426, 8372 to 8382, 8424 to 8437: -0.01 mag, 18.3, 17.8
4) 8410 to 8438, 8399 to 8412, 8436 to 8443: 0.00 mag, 18.7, 17.6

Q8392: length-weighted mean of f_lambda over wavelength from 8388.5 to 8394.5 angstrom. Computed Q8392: 17.9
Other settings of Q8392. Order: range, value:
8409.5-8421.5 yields 18.4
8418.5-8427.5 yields 18.2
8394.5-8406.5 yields 18.6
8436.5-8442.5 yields 17.6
